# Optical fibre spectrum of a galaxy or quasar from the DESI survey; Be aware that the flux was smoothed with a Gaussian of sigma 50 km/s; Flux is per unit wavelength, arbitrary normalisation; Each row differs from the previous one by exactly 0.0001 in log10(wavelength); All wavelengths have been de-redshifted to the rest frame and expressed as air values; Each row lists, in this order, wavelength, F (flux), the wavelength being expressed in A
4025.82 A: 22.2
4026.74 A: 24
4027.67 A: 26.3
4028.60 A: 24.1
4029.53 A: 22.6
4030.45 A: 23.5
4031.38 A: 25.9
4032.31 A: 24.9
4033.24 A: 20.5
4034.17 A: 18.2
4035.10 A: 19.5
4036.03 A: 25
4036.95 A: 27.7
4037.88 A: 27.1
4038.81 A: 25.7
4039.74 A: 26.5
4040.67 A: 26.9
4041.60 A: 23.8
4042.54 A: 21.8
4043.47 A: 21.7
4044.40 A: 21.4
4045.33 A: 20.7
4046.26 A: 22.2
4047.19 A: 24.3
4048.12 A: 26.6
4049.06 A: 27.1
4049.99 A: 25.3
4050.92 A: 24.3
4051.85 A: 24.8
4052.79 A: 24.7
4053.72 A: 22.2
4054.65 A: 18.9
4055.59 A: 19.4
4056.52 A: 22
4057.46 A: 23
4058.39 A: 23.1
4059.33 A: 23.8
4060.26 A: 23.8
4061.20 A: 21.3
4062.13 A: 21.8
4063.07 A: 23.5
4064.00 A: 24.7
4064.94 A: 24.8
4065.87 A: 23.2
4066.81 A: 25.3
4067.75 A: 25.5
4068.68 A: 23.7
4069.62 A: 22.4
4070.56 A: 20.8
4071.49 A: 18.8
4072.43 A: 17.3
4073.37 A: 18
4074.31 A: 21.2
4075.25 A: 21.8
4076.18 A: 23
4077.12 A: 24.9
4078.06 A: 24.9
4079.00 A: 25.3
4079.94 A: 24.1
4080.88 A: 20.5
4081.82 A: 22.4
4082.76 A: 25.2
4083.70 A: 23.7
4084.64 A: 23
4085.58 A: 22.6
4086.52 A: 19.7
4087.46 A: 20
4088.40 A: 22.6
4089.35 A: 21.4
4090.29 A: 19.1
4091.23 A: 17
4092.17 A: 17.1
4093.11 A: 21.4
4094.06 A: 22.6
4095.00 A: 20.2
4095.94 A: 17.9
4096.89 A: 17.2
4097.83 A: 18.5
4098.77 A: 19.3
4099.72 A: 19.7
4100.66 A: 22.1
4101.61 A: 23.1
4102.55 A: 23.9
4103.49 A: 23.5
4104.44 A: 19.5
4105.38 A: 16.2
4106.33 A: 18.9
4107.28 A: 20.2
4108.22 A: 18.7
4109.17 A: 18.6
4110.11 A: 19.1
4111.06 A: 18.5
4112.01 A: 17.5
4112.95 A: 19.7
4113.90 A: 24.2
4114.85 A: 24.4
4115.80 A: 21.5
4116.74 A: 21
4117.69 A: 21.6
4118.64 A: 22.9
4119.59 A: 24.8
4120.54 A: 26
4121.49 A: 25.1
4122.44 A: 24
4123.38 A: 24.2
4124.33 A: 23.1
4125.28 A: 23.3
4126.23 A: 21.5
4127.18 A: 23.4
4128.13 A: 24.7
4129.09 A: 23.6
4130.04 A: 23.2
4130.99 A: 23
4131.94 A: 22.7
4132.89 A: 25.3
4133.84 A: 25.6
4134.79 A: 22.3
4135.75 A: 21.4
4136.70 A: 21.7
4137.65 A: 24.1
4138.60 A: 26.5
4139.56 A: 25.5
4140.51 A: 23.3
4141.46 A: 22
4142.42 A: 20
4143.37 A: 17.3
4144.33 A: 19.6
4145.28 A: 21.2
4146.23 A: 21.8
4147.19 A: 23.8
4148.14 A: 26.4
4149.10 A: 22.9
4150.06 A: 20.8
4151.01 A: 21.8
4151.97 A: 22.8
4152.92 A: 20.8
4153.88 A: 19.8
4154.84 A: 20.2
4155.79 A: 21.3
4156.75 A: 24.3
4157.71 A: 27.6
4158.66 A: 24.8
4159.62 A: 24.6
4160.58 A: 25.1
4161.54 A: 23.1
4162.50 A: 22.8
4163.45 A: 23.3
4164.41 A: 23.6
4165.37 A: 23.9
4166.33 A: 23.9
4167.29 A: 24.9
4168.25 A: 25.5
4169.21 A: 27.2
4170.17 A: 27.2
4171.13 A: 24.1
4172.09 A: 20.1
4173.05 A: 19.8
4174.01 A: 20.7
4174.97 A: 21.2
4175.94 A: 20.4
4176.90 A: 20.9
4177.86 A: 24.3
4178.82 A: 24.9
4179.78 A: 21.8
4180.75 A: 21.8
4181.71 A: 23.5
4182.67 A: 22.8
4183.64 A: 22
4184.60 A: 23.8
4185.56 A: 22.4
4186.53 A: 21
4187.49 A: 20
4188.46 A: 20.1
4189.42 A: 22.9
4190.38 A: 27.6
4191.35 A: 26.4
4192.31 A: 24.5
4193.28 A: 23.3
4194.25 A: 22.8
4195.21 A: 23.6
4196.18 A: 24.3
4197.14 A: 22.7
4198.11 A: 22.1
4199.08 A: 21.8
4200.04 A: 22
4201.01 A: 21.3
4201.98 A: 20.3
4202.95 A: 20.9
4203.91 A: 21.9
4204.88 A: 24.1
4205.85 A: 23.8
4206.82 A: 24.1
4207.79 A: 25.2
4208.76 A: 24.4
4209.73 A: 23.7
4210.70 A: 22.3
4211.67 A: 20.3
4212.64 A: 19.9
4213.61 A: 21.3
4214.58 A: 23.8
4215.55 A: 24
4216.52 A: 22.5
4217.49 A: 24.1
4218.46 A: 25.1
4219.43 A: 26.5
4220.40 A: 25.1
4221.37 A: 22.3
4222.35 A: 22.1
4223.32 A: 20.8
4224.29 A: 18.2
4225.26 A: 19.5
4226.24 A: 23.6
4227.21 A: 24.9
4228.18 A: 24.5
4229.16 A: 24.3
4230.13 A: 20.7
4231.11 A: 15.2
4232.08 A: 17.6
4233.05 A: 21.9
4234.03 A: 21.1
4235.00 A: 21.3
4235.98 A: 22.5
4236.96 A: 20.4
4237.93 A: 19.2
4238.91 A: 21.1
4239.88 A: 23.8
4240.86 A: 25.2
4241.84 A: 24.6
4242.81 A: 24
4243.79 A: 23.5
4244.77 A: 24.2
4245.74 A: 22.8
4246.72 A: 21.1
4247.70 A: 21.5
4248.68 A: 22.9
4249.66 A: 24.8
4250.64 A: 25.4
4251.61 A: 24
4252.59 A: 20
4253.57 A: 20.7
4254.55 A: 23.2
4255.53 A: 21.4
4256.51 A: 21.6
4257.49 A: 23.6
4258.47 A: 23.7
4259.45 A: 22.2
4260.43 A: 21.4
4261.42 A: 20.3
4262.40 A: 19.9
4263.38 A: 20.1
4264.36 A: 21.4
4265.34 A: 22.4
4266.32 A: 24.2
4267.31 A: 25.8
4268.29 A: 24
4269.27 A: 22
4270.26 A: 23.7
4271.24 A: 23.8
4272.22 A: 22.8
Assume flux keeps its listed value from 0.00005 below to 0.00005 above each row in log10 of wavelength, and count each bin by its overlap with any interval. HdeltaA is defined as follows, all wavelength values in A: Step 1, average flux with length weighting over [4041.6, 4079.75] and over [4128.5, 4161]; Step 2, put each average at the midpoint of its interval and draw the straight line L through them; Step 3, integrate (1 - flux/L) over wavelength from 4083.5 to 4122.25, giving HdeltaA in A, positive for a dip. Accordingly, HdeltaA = 3.4 A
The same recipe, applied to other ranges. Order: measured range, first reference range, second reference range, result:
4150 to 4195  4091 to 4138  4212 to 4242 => -2.43 A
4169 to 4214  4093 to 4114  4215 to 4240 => -2.73 A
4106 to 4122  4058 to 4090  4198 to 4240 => 0.77 A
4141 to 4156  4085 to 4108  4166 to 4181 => 0.47 A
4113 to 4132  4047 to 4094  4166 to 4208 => -0.55 A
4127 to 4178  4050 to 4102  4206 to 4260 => -1.84 A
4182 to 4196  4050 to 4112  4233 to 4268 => -0.64 A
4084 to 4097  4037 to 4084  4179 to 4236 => 1.59 A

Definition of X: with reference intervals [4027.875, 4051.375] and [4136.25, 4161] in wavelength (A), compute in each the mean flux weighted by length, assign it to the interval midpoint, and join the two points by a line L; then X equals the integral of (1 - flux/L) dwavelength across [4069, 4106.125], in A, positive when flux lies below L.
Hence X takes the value 3.67 A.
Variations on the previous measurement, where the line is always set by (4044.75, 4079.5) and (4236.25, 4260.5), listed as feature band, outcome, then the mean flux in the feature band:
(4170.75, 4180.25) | 0.4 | 21.8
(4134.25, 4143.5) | 0.1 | 22.6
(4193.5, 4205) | 0.2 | 22.3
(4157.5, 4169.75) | -1.0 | 24.6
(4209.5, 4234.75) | 0.7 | 22.1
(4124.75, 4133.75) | -0.3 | 23.5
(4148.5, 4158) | 0.3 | 22.2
